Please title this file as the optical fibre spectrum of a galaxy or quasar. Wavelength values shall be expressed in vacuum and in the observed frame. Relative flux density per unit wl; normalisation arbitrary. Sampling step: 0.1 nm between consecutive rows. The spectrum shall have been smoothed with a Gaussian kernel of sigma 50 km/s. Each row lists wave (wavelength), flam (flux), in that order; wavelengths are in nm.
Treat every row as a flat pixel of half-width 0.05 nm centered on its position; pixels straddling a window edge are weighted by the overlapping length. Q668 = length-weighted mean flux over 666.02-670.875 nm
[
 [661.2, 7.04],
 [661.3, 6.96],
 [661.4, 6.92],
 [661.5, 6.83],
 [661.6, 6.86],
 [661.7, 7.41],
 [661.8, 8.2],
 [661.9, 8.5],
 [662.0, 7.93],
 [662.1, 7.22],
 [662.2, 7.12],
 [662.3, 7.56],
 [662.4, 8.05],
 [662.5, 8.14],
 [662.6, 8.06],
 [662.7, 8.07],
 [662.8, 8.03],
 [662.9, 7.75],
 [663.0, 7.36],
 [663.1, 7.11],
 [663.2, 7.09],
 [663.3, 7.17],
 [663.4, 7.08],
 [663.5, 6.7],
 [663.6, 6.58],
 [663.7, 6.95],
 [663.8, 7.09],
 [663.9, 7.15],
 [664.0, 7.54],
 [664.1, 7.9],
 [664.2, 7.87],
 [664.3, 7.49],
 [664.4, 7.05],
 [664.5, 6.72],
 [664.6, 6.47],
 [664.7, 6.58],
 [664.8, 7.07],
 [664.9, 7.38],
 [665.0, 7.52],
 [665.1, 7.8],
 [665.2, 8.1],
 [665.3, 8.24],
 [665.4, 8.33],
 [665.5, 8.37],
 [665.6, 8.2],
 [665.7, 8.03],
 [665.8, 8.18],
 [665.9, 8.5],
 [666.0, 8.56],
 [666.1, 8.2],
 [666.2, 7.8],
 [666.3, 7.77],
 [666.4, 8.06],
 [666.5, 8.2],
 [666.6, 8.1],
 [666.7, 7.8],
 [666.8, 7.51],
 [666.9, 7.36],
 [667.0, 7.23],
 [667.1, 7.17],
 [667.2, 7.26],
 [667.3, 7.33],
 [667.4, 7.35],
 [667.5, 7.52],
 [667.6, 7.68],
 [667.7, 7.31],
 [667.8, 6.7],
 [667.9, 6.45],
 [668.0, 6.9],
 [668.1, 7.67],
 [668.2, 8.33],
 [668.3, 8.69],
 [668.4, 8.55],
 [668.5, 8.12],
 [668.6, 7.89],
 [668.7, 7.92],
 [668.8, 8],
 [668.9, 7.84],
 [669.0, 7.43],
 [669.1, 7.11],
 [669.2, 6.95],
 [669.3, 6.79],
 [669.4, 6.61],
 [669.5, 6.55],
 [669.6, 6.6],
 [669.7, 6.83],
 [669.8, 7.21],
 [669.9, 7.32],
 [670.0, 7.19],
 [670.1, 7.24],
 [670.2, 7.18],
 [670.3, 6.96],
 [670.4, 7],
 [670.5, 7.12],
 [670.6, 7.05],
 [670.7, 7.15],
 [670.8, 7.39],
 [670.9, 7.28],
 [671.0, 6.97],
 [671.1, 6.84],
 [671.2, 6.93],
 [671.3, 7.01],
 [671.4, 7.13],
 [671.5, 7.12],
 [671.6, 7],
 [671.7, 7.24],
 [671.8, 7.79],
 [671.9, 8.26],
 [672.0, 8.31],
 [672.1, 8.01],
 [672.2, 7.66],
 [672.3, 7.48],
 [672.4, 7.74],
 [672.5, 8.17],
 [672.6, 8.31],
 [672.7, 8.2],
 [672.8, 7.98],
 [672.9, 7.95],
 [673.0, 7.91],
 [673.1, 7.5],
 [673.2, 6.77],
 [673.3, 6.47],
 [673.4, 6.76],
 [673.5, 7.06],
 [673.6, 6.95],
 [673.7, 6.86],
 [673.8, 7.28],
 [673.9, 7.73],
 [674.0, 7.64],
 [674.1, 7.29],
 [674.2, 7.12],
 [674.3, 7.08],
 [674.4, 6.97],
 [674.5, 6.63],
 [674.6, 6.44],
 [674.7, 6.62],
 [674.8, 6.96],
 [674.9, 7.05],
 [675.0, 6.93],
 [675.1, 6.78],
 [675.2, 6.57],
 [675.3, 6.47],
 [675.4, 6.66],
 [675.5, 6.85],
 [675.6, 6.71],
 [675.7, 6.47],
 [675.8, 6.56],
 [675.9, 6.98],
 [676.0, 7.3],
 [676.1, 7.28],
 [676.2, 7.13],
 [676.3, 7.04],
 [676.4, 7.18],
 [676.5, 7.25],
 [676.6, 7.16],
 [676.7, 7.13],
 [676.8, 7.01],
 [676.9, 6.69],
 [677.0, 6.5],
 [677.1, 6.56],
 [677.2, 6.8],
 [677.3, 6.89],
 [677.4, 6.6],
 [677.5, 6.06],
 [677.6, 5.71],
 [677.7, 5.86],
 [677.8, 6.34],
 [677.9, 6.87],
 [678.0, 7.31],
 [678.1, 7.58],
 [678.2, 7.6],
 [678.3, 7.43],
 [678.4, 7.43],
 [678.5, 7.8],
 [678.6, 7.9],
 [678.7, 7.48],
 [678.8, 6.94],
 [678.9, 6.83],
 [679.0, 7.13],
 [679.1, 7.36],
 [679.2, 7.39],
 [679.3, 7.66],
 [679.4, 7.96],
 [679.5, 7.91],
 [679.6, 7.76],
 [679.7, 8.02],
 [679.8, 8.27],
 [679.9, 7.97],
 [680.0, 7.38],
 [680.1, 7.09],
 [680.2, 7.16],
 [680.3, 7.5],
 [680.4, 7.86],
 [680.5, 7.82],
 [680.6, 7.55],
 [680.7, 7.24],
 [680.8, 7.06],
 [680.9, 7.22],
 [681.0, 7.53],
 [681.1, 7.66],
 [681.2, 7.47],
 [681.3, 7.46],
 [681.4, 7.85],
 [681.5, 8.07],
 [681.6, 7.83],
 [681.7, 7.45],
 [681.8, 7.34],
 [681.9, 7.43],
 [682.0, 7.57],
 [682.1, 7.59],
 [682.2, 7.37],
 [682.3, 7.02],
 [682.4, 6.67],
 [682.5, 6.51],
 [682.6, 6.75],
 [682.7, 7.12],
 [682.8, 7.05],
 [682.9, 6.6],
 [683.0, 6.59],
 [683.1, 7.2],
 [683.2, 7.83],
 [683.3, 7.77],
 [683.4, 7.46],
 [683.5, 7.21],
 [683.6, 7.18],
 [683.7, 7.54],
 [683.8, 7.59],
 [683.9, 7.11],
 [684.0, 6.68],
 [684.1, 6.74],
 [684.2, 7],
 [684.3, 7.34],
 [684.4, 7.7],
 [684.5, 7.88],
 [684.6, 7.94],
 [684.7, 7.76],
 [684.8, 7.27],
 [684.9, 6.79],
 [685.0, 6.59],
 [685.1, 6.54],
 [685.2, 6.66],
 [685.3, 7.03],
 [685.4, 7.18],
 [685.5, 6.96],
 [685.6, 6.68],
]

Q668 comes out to 7.43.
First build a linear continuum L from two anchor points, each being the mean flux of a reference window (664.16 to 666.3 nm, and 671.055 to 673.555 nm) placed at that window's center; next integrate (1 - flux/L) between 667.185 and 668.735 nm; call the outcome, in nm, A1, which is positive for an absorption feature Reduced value 0.008 nm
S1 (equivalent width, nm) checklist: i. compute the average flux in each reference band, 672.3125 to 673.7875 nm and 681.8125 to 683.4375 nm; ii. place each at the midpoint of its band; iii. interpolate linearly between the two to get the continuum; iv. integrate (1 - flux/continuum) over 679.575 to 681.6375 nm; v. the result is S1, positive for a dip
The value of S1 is -0.11 nm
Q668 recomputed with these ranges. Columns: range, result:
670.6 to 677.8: 7.09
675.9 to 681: 7.22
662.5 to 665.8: 7.49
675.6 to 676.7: 7.02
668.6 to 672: 7.21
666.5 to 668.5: 7.55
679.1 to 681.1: 7.59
